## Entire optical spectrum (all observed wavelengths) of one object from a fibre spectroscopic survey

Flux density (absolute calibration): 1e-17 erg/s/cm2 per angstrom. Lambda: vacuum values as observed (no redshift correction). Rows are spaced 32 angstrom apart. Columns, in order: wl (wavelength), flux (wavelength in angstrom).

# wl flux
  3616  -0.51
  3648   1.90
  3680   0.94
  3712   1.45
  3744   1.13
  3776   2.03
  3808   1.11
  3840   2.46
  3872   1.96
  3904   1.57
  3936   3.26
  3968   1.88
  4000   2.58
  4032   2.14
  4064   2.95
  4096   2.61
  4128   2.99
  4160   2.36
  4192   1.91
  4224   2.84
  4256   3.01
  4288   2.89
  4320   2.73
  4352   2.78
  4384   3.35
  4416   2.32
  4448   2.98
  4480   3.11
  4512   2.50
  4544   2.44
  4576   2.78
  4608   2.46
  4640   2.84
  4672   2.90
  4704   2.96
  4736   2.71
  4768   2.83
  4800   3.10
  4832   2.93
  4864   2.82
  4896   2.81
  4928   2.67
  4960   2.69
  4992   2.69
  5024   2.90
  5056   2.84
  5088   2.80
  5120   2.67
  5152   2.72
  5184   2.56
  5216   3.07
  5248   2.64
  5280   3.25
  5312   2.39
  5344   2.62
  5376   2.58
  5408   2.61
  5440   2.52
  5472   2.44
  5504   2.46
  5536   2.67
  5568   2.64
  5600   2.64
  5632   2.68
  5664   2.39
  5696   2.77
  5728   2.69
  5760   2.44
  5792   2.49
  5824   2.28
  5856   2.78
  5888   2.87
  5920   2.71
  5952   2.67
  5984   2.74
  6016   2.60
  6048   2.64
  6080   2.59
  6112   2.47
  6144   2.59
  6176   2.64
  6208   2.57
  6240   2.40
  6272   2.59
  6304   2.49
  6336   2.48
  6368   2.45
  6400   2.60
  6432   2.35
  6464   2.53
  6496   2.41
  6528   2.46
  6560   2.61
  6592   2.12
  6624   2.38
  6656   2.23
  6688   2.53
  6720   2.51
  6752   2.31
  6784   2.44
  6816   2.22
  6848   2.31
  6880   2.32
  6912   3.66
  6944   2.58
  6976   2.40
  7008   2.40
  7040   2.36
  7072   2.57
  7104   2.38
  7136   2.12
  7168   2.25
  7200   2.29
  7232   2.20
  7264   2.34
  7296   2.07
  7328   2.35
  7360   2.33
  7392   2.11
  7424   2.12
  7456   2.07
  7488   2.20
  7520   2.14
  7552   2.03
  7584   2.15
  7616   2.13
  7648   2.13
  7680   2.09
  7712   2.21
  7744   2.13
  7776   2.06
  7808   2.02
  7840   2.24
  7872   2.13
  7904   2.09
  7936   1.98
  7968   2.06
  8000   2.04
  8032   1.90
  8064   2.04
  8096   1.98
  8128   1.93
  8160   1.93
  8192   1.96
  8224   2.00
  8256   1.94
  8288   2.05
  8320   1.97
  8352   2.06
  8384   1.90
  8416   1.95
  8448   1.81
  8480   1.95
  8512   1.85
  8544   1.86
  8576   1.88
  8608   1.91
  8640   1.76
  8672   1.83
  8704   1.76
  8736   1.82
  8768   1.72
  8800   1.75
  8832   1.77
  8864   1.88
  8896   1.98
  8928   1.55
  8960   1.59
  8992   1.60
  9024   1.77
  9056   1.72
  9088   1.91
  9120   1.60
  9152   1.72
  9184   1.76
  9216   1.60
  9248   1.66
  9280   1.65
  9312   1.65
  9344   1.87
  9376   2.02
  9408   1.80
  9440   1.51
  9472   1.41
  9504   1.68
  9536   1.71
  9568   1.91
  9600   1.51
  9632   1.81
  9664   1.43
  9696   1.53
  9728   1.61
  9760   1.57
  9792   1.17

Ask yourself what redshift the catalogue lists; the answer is 0.05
